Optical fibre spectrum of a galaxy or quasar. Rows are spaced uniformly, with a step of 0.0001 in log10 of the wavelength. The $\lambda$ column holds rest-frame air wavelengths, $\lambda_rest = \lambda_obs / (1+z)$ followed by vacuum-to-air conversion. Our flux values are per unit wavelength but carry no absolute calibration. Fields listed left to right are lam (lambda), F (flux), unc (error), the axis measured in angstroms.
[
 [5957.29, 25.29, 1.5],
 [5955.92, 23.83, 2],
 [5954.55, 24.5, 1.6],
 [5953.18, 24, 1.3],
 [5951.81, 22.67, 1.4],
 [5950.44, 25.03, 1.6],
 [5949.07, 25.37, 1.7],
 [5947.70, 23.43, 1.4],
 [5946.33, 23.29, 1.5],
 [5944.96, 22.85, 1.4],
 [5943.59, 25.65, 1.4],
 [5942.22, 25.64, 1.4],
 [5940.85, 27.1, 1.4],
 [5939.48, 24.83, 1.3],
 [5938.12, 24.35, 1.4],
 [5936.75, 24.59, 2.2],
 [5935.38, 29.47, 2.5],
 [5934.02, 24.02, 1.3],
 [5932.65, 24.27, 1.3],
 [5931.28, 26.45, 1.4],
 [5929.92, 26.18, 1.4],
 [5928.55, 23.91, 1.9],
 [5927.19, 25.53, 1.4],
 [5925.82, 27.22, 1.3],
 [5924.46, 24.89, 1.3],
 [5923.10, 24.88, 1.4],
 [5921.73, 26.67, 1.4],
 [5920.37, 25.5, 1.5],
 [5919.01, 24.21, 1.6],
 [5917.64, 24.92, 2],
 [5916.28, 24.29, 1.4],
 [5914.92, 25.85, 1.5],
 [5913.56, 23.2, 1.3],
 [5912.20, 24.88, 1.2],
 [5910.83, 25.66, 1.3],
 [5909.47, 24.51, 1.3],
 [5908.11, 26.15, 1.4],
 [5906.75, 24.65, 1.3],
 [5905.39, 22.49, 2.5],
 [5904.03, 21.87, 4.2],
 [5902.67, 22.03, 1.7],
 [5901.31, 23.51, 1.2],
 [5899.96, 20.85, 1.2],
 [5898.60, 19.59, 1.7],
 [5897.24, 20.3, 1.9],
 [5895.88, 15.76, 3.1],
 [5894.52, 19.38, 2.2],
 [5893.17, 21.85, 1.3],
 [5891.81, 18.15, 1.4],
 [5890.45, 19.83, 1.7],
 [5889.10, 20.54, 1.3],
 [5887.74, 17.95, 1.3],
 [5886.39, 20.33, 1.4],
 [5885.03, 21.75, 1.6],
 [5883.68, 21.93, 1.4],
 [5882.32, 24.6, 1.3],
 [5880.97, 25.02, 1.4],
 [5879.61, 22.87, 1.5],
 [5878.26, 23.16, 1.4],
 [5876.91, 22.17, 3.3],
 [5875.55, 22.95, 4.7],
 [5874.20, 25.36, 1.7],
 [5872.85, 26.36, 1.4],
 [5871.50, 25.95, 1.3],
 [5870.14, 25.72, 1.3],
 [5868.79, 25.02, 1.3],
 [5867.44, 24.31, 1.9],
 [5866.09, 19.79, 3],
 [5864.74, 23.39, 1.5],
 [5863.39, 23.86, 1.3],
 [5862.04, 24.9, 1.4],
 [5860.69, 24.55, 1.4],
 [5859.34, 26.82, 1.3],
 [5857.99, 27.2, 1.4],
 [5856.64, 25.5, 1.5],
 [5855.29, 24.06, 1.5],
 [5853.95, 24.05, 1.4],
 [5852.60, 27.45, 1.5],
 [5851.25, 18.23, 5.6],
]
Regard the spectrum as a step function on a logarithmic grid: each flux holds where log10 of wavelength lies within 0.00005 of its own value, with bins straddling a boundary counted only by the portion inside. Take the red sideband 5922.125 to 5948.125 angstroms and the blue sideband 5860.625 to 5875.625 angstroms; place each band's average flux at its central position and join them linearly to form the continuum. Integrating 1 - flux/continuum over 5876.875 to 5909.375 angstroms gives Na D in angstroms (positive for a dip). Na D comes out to 4.1 angstroms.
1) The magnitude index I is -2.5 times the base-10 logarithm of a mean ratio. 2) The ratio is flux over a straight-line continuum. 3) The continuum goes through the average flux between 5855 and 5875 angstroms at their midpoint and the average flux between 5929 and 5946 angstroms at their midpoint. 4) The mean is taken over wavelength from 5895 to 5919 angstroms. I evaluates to 0.10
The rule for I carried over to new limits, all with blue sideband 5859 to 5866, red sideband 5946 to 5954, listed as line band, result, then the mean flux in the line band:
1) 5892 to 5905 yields 0.175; 20.5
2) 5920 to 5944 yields -0.069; 25.6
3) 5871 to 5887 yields 0.029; 23.5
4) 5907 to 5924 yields -0.043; 25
